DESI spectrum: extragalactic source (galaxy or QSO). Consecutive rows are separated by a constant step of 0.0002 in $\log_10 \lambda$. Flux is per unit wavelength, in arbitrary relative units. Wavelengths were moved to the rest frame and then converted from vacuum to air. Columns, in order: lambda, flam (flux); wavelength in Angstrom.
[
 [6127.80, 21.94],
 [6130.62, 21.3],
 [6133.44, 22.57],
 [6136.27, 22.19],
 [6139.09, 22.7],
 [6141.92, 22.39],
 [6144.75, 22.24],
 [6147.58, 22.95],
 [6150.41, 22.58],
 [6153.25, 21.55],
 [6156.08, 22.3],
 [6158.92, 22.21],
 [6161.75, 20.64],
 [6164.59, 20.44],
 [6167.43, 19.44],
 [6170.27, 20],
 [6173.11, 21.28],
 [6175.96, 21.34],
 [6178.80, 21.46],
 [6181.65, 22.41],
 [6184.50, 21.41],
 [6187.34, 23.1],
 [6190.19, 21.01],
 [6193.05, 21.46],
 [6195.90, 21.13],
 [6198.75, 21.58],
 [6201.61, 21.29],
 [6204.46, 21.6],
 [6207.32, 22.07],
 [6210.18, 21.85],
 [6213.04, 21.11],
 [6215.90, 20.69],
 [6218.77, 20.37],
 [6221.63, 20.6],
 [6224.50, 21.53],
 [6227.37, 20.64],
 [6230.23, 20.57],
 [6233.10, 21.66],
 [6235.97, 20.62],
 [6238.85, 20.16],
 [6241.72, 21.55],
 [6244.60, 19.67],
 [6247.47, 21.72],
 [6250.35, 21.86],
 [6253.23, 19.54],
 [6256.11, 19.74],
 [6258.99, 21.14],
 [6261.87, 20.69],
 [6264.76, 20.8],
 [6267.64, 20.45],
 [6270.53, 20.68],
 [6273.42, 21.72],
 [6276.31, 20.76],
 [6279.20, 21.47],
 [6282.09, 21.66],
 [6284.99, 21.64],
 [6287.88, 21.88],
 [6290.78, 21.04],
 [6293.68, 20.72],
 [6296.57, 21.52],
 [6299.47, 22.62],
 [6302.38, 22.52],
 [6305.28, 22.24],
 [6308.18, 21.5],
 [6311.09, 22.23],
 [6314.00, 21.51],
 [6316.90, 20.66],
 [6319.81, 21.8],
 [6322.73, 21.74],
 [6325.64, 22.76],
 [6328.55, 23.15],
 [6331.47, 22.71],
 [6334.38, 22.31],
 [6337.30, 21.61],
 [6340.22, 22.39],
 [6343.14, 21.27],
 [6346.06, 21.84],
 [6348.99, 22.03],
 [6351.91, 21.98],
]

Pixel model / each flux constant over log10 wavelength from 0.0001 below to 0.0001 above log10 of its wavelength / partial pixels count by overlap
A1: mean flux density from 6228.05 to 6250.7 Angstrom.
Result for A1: 20.9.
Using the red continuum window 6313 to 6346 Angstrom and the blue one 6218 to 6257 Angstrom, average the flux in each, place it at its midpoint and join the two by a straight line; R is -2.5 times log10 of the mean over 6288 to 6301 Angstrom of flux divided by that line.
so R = 0.000 mag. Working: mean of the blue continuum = 20.8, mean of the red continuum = 22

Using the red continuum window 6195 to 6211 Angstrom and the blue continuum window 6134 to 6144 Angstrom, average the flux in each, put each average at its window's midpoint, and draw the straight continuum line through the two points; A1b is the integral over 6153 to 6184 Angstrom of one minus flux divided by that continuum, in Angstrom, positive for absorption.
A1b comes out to 1.2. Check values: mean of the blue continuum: 22.4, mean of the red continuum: 21.6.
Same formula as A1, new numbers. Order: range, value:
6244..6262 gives 20.7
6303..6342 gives 22.1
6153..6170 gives 21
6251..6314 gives 21.3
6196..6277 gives 21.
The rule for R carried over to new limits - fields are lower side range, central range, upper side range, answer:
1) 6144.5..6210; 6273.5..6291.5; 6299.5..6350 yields 0.02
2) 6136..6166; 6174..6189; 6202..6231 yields -0.02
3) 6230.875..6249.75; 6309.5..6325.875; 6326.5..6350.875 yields 0.01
